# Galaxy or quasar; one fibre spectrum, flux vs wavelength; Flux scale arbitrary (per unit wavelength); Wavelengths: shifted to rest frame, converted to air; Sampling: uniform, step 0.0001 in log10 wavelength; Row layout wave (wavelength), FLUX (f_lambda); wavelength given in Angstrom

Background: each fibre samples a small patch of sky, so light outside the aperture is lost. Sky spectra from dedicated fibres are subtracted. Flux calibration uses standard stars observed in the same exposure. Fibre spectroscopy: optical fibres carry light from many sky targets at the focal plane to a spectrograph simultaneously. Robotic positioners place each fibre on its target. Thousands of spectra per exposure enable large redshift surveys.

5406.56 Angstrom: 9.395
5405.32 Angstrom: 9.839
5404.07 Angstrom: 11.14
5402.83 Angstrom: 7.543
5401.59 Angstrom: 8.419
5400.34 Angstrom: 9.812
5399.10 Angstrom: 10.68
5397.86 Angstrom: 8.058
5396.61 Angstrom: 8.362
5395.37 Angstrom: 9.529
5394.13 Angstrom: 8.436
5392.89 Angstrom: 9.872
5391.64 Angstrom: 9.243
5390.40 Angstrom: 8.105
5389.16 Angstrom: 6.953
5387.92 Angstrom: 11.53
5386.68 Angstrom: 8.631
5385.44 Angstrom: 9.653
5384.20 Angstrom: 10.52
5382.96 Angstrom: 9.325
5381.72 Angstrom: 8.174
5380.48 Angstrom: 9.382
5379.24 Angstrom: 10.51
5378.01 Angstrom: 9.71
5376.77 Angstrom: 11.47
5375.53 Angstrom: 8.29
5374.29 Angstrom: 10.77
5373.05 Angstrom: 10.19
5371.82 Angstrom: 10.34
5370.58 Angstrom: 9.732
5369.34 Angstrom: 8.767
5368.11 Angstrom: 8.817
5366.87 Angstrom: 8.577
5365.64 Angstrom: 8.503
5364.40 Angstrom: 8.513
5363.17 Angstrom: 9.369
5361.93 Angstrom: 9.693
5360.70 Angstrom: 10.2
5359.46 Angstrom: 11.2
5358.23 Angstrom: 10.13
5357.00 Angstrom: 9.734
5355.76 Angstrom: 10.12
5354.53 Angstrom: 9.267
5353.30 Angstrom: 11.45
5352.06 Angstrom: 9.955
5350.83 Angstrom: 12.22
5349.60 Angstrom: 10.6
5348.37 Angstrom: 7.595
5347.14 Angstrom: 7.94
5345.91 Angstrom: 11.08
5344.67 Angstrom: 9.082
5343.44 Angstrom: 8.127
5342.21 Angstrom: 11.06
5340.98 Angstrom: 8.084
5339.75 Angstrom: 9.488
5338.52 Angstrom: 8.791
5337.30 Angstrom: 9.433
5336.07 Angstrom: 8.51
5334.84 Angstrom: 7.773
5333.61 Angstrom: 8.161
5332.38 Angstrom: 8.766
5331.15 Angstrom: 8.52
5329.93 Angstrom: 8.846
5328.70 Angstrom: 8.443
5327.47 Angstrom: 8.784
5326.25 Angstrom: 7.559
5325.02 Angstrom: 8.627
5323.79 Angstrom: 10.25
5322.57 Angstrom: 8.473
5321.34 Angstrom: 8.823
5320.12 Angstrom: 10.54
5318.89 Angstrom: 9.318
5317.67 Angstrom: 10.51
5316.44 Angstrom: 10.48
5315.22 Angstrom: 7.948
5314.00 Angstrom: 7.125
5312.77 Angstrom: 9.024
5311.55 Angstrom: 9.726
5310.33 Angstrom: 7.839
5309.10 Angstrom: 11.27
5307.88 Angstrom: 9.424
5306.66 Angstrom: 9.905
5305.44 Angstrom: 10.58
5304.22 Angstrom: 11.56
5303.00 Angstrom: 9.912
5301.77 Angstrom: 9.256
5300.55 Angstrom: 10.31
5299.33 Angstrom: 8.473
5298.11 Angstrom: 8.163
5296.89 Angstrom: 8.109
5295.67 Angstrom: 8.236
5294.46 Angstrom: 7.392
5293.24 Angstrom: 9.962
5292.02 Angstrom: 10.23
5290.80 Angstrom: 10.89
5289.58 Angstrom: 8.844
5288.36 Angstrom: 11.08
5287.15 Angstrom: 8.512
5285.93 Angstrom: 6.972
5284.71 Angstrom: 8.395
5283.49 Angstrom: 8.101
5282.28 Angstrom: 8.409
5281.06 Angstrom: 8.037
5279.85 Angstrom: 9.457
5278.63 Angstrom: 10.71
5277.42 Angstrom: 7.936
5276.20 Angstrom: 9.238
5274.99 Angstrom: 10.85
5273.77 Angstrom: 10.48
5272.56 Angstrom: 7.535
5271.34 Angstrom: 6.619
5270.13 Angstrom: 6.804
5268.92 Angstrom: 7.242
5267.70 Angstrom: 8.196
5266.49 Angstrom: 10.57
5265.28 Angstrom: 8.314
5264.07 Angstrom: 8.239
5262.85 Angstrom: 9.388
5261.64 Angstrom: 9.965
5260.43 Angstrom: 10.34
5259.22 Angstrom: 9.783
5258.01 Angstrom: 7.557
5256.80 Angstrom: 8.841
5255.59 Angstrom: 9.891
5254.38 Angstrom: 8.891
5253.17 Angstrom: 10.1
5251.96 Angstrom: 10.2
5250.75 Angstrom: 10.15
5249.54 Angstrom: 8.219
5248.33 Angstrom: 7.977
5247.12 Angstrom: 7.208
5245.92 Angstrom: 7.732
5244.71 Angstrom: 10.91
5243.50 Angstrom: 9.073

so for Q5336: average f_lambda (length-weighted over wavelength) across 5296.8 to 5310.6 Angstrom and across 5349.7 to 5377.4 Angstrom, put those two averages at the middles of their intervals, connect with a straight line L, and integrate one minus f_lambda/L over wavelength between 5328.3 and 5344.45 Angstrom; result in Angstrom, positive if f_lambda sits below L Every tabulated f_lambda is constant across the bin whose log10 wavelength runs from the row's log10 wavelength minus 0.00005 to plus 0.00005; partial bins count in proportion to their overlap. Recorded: 1.7 Angstrom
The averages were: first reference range 9.66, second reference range 9.89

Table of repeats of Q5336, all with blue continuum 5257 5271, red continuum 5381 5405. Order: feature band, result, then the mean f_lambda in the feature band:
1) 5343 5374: -2.1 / 9.67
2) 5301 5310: -1.3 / 10.2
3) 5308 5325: -0.8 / 9.31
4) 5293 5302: 0.2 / 8.67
